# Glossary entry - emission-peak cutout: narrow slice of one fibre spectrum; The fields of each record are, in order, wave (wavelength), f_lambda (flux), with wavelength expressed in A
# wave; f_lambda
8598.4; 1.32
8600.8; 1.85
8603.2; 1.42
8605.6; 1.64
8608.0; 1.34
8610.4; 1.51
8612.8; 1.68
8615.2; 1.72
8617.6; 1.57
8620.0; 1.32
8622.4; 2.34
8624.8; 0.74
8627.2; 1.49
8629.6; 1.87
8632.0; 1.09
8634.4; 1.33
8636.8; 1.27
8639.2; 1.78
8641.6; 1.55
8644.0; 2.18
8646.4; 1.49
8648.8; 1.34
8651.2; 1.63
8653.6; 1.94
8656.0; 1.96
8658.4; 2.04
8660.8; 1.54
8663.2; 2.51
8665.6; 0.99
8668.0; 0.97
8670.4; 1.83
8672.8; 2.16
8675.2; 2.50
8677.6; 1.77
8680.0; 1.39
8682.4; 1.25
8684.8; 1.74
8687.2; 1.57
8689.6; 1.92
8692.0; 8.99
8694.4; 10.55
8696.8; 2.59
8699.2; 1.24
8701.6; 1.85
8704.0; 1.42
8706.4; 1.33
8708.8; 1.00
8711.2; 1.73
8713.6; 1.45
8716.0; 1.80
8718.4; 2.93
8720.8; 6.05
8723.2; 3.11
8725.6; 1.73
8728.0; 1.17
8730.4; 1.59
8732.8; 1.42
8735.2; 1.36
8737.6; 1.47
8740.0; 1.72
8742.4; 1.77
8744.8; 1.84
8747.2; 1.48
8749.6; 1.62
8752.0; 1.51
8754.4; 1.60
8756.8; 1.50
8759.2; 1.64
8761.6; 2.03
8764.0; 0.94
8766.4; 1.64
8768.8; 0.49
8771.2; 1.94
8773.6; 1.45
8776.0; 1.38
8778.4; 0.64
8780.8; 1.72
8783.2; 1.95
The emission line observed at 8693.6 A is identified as Halpha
